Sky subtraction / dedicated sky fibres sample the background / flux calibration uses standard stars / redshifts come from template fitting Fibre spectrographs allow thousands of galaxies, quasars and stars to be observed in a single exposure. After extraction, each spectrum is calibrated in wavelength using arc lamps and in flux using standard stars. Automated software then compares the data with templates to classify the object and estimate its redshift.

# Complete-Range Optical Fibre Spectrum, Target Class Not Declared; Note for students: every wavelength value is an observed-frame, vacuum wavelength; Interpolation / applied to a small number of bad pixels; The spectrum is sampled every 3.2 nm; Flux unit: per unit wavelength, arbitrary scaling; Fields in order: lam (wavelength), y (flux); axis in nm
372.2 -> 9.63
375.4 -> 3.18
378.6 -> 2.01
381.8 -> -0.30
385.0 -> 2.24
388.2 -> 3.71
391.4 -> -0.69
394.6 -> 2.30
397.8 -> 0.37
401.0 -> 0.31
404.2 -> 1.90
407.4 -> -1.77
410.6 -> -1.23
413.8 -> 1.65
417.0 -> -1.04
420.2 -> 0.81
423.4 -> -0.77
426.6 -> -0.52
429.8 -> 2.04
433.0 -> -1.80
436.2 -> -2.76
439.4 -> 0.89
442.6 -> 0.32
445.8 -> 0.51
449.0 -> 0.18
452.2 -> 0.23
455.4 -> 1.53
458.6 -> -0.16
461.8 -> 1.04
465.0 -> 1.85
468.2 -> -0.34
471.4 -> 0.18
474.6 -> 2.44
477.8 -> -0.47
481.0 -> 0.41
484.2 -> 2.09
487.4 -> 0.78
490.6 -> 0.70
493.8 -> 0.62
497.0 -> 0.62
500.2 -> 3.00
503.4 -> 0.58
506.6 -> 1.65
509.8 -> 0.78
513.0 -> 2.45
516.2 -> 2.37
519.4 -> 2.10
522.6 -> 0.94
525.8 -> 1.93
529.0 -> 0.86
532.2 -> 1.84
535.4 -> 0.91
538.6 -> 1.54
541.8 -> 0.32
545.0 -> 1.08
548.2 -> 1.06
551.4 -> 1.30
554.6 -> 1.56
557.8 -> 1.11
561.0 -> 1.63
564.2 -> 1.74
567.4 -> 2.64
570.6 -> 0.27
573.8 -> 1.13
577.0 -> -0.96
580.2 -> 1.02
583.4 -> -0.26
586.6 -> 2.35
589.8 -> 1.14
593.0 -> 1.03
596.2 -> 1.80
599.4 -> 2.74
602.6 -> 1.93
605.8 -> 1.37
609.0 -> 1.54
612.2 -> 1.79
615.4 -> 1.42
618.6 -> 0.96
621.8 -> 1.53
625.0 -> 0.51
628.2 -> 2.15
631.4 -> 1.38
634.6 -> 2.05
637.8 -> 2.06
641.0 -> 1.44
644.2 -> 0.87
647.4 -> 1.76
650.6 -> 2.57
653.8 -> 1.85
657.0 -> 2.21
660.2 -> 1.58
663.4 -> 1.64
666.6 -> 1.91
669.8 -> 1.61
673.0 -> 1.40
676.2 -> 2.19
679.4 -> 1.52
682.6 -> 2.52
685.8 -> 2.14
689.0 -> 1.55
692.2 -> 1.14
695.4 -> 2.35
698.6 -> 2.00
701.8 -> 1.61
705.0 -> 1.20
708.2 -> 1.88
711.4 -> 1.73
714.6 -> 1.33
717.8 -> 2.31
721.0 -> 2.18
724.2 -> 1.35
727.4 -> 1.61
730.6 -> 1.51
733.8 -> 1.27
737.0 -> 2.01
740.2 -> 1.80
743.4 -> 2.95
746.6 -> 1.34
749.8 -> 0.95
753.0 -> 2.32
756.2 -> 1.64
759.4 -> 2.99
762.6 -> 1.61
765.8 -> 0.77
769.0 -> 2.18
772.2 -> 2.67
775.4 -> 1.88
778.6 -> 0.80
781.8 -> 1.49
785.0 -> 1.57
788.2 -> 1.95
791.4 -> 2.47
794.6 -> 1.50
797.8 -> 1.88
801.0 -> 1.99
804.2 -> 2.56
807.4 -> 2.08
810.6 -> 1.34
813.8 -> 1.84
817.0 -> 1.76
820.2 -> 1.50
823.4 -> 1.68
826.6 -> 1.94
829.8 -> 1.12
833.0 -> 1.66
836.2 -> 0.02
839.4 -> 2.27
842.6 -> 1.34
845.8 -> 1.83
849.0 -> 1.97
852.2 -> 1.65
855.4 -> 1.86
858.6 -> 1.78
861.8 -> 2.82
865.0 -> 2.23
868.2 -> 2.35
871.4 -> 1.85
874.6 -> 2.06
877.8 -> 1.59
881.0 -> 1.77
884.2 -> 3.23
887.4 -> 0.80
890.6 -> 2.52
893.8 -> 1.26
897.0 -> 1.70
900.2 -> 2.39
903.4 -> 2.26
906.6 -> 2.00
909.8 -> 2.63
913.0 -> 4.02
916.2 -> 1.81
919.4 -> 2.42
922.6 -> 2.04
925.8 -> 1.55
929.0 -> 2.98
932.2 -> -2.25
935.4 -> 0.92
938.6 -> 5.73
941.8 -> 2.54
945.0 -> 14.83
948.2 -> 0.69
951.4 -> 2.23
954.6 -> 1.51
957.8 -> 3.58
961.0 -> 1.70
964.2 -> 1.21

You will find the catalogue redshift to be 0.39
